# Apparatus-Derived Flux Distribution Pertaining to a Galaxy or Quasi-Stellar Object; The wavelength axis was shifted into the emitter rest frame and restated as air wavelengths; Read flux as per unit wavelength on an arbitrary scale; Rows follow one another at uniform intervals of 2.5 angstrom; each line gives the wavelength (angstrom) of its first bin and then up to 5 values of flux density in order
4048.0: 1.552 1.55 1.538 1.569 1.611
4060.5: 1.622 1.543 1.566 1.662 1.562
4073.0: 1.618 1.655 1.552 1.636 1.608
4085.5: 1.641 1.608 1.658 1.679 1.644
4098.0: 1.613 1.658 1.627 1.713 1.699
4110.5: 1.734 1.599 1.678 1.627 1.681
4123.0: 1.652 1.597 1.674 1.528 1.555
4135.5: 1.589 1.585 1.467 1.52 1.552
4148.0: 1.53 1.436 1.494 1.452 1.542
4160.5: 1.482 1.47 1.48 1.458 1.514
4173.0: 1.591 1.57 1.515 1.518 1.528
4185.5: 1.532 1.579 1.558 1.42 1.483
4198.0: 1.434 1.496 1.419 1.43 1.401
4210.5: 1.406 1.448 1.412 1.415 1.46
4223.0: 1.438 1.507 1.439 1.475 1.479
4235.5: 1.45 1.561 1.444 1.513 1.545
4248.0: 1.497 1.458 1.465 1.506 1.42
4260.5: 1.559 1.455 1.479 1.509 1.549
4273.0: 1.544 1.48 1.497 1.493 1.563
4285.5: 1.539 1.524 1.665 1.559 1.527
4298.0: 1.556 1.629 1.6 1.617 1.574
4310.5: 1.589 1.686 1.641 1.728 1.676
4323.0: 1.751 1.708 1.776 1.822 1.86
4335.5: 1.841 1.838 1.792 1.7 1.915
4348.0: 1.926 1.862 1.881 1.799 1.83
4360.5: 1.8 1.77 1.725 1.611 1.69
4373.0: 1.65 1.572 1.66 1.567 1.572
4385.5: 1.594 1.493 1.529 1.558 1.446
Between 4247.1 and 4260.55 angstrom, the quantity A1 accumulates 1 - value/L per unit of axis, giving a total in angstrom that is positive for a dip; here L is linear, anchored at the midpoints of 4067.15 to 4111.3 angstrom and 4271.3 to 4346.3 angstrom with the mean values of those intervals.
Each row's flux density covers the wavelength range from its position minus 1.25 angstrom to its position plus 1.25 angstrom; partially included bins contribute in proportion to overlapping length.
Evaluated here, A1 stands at 1.4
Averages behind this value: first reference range 1.64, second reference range 1.65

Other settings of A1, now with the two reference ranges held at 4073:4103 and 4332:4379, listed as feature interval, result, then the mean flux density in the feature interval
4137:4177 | 3.83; 1.51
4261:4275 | 1.78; 1.51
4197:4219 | 3.46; 1.43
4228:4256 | 3.70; 1.49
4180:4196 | 1.58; 1.52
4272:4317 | 4.39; 1.57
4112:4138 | 0.54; 1.62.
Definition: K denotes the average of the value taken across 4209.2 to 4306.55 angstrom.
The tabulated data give 1.5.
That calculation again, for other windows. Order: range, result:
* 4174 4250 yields 1.48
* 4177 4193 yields 1.53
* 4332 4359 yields 1.84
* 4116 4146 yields 1.59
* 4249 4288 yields 1.5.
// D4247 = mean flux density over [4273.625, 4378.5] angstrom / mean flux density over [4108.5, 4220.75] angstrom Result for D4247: 1.11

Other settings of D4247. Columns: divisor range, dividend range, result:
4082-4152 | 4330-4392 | 1.07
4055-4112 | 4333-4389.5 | 1.06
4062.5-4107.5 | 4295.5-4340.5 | 1.04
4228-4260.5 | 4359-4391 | 1.10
